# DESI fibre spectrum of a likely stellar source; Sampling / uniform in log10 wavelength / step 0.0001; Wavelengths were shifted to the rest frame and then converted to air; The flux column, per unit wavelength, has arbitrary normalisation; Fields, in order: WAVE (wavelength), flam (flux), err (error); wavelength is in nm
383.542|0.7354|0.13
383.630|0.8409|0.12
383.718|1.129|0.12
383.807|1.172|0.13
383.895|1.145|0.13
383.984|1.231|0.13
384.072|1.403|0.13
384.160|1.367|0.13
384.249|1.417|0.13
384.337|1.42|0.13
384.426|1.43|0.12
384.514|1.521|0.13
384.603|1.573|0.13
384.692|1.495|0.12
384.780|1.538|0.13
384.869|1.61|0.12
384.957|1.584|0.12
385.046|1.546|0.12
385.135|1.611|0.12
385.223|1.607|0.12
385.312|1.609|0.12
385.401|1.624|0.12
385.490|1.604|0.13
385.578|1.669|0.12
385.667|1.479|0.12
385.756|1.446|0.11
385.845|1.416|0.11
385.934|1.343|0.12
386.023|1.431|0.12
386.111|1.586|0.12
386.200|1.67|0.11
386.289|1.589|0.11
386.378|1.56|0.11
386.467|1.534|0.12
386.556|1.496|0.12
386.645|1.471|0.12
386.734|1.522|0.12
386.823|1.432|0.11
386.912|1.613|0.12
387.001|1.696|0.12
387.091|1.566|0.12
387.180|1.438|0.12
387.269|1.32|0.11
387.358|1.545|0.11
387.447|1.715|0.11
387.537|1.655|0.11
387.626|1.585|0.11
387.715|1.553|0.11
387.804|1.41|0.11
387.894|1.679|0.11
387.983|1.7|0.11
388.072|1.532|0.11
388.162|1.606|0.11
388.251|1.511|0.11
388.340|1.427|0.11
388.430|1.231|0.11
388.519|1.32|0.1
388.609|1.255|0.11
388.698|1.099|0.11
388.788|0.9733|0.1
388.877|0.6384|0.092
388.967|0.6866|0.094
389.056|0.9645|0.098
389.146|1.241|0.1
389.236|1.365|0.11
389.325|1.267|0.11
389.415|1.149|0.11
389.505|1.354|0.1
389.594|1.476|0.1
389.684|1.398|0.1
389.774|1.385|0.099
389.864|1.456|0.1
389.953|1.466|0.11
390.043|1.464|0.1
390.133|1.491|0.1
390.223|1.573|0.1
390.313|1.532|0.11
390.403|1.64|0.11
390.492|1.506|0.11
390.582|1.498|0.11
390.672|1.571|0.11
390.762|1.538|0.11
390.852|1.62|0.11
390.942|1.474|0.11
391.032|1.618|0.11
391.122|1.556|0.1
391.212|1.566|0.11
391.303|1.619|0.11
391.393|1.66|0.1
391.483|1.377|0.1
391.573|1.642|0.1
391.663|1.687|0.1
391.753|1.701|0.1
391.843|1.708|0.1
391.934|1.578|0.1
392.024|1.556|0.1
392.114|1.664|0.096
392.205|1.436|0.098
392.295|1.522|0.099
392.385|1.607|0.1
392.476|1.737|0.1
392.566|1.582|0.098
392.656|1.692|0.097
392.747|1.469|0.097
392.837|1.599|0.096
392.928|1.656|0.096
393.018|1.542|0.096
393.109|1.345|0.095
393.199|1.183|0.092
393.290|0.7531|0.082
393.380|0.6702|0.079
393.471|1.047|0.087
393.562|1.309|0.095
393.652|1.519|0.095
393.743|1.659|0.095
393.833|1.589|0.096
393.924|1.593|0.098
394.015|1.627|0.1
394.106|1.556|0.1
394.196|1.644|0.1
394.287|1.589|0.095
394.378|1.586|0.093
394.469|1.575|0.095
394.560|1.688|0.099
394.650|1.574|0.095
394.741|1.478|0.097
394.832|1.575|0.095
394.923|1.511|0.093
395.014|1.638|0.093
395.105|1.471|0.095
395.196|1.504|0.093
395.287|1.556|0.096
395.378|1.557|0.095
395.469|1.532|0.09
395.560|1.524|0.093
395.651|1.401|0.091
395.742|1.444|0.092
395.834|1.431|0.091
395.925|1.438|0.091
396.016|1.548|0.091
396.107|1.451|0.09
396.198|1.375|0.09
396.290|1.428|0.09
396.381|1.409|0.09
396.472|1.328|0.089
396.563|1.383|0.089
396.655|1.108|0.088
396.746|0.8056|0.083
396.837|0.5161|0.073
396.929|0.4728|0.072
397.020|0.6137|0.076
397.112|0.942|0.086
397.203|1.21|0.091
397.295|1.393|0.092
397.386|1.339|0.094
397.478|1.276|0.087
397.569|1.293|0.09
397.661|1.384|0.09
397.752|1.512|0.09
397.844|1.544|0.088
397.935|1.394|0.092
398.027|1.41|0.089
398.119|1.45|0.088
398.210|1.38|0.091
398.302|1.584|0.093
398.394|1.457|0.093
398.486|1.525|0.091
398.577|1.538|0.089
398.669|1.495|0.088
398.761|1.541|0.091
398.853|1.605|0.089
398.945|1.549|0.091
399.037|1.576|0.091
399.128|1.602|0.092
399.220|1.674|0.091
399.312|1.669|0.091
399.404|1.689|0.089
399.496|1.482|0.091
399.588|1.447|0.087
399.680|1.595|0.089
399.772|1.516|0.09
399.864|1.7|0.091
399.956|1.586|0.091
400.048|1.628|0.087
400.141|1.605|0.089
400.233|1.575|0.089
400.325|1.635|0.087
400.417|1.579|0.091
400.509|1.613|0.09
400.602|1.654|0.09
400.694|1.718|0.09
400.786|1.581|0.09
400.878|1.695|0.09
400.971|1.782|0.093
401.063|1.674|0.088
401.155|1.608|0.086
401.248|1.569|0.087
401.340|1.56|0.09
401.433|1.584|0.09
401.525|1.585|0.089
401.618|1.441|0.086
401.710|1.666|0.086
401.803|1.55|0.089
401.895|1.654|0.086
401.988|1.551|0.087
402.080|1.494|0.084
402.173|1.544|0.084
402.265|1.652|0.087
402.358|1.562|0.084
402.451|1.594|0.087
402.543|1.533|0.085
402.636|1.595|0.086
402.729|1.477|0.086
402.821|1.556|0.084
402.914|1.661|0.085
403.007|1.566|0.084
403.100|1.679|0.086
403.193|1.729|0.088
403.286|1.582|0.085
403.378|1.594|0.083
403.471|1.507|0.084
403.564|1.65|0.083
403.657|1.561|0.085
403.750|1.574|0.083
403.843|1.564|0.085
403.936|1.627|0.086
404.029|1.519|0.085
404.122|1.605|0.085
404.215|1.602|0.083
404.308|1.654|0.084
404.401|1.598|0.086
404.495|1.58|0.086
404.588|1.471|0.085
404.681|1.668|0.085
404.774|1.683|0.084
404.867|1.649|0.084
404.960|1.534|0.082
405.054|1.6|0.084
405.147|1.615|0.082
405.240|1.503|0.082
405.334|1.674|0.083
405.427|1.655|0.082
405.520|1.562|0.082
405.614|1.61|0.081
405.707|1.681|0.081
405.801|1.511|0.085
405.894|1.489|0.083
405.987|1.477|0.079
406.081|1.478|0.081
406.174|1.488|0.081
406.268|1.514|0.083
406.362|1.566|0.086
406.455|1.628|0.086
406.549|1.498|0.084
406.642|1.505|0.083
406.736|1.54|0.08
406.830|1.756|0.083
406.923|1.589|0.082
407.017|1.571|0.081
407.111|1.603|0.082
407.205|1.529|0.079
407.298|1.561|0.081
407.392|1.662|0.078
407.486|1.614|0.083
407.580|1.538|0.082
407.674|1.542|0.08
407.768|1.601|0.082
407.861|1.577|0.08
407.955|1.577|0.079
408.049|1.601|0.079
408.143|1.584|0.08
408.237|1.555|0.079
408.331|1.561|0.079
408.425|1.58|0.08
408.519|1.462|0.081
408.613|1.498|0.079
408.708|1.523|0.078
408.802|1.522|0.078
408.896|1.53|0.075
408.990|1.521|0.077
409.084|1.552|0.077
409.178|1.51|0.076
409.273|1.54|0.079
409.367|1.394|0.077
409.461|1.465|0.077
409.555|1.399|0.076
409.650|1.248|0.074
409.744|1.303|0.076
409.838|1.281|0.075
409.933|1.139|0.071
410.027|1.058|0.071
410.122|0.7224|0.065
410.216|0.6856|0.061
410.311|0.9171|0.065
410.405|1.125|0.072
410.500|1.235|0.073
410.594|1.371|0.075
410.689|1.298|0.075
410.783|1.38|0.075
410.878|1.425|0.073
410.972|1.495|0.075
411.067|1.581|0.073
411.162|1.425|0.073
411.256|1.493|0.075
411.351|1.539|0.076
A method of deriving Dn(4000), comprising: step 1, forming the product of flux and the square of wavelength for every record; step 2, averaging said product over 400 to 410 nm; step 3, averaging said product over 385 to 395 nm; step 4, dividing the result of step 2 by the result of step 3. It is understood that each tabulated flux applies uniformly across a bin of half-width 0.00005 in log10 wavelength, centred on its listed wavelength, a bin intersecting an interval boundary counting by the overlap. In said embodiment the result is 1.14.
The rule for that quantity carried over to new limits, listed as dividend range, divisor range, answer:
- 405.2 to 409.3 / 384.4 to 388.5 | 1.13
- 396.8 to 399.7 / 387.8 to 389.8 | 1.13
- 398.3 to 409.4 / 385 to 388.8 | 1.14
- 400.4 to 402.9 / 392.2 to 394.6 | 1.13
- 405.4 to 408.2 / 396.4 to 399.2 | 1.25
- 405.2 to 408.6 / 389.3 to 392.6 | 1.11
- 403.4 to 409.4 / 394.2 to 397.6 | 1.22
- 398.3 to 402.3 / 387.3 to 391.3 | 1.19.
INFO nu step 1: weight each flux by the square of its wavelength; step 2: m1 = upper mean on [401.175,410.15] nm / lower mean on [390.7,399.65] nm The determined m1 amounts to 1.12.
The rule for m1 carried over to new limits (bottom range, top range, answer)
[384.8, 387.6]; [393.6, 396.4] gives 1.04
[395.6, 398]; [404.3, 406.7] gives 1.31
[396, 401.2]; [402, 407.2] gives 1.13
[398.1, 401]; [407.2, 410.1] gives 0.97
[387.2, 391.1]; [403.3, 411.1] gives 1.16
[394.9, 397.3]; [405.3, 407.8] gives 1.28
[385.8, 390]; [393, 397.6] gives 0.99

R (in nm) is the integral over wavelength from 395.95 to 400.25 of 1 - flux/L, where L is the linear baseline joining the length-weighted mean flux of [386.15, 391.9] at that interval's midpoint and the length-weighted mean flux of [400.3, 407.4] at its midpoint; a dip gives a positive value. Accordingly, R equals 0.41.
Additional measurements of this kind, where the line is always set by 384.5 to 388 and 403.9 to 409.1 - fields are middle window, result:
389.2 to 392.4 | 0.07 nm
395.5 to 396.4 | 0.07 nm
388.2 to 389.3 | 0.29 nm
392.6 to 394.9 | 0.14 nm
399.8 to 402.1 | -0.07 nm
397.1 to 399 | 0.16 nm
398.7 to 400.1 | -0.02 nm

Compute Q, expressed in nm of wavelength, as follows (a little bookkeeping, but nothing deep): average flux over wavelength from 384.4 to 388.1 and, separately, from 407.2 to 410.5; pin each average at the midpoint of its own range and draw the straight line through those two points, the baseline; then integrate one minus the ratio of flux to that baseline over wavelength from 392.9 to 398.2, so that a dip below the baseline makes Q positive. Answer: 0.44 nm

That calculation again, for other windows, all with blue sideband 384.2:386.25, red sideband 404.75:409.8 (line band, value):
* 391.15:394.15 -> 0.07 nm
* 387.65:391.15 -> 0.33 nm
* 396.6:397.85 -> 0.37 nm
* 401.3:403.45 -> -0.06 nm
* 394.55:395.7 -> 0.00 nm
